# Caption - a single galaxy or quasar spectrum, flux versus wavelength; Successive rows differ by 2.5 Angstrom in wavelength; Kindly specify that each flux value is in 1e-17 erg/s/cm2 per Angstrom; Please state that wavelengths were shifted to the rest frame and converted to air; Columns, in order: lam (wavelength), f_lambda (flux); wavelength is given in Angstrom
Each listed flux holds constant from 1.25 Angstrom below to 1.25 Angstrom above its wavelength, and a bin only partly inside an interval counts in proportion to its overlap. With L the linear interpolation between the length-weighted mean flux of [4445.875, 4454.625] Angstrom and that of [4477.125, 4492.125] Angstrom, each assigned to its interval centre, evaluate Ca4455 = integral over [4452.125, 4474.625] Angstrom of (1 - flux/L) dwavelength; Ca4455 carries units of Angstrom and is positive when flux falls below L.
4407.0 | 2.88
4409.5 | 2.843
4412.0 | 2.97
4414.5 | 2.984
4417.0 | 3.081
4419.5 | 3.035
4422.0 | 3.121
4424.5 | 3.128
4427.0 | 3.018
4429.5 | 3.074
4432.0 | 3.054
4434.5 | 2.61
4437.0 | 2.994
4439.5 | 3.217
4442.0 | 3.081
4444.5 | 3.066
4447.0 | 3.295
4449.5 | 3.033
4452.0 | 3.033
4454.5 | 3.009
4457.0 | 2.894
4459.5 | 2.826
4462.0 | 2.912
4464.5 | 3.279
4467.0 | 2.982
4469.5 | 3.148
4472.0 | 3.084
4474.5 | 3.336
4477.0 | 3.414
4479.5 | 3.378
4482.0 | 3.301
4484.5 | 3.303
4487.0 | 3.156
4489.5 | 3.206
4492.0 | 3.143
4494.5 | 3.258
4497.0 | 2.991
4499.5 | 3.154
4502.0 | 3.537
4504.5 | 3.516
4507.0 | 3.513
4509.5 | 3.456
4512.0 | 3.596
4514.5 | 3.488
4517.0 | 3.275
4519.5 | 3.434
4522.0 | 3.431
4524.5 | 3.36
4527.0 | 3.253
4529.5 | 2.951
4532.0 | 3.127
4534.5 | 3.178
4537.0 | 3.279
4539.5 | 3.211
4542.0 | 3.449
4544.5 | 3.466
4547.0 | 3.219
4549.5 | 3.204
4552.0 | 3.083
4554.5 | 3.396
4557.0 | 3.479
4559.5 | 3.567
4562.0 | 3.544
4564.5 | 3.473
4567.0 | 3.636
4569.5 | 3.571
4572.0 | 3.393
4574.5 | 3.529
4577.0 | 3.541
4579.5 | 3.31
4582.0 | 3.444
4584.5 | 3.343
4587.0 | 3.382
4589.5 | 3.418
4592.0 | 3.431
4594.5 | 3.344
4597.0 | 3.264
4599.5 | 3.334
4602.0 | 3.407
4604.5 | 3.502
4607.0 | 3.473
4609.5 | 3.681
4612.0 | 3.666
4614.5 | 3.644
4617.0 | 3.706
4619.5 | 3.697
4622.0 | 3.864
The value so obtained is 0.9 Angstrom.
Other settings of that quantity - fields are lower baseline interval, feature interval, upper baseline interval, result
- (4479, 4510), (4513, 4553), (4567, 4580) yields 1.3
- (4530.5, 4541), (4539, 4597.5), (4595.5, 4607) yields -2.1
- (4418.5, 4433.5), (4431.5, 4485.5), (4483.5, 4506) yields 0.9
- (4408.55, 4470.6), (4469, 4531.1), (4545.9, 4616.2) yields -2.0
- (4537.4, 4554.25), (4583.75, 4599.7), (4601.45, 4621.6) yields 0.7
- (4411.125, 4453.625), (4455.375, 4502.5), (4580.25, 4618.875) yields 0.0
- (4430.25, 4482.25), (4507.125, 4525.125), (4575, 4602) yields -1.2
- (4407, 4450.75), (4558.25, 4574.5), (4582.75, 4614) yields -0.8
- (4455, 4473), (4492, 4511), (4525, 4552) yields -1.3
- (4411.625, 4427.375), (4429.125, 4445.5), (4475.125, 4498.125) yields 0.5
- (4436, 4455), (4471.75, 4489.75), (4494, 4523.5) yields -0.1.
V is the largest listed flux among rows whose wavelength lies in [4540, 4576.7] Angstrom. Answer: 3.636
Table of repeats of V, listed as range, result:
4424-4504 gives 3.537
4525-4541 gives 3.279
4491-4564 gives 3.596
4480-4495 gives 3.303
